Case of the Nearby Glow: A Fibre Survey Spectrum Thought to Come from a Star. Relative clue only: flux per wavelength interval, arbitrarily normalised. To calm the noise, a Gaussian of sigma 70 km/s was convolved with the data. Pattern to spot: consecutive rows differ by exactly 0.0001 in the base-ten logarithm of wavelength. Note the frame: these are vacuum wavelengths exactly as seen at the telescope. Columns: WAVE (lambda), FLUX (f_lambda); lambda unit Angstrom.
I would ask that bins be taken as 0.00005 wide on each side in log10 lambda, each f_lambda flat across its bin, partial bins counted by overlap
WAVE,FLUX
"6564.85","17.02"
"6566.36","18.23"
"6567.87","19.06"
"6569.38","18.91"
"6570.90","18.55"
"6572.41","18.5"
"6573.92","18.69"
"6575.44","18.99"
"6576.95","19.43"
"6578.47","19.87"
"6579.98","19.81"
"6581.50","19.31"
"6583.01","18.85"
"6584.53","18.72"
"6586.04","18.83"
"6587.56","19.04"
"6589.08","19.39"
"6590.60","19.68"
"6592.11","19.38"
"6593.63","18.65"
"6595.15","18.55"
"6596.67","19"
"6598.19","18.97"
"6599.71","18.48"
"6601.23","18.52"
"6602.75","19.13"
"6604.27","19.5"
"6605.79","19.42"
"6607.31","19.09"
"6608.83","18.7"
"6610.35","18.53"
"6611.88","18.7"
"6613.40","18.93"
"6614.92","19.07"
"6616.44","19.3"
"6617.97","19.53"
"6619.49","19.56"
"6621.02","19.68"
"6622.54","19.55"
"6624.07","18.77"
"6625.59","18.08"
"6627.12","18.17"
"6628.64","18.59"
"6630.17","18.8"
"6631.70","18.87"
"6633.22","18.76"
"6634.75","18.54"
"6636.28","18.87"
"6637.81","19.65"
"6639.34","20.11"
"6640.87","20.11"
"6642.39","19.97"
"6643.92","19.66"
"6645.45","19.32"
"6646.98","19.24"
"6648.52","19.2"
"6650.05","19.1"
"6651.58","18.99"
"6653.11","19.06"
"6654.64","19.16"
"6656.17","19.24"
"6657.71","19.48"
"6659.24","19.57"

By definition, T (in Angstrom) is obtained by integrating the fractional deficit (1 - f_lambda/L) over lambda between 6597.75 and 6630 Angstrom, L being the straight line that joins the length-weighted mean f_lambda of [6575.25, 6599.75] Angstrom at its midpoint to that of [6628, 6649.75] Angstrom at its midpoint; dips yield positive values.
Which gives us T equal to 0.4 Angstrom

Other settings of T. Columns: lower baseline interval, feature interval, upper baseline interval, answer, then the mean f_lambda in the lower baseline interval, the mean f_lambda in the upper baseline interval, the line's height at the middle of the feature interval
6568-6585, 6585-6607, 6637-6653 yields 0.2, 19.1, 19.5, 19.2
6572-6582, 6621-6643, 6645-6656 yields 0.1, 19.2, 19.2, 19.2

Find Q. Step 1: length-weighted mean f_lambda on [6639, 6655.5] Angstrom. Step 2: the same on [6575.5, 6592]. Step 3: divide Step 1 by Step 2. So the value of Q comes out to 1.0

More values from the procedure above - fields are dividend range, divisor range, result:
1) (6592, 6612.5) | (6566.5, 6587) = 0.99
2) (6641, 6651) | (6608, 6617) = 1.03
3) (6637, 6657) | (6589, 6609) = 1.02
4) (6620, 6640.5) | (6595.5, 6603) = 1.01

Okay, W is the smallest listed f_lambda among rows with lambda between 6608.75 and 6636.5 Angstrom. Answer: 18.08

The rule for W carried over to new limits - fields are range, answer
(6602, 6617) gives 18.53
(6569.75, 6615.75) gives 18.48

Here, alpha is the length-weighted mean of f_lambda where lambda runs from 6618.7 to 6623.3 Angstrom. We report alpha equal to 19.6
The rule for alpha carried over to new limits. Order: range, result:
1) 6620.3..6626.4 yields 19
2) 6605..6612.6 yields 18.9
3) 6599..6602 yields 18.5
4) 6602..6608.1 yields 19.3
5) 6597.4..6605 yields 18.9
